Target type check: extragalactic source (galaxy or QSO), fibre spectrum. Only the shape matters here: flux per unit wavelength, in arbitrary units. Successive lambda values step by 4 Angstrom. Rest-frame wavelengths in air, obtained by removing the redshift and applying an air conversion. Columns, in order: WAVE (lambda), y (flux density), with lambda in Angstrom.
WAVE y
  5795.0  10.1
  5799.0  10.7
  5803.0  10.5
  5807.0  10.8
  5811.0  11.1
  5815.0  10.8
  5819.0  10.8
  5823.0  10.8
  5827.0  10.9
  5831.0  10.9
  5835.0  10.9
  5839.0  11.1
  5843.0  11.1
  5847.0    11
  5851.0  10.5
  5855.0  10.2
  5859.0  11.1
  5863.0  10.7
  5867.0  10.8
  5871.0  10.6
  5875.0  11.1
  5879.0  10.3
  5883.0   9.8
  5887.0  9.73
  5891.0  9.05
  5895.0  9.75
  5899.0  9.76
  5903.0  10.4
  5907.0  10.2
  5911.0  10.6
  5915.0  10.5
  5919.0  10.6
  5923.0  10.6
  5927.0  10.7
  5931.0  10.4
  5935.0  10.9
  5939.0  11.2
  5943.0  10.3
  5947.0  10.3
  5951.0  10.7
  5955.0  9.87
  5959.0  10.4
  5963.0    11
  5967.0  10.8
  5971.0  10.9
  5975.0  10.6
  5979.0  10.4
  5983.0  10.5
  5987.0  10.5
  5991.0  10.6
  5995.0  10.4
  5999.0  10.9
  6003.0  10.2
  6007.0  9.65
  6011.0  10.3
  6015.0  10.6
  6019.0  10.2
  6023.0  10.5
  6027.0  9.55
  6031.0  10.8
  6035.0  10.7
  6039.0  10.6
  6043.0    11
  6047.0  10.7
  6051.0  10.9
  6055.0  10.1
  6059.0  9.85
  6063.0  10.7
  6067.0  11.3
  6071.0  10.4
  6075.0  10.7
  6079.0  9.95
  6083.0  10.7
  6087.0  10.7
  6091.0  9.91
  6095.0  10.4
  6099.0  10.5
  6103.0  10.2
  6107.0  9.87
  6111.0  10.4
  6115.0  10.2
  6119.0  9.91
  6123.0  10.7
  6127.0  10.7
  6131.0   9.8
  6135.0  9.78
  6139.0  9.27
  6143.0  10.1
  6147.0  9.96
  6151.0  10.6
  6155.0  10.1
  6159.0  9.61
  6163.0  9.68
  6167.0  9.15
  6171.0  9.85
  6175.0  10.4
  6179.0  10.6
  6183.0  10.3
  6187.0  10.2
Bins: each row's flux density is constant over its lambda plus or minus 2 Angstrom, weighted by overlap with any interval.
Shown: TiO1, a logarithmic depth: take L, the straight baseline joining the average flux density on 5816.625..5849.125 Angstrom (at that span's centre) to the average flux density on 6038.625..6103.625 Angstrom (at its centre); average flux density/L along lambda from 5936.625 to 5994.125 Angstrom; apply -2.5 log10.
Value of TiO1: 0.013 mag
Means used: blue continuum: 10.9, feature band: 10.6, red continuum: 10.5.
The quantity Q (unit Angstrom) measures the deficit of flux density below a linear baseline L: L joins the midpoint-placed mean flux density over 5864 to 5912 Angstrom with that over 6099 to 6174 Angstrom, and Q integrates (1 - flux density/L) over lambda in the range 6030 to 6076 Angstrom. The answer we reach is -2.6 Angstrom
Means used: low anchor 10.2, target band 10.6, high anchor 10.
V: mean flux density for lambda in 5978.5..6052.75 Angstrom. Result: 10.5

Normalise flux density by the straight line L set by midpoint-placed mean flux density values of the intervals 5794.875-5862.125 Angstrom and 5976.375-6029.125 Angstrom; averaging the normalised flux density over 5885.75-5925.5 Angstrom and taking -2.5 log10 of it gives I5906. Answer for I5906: 0.05 mag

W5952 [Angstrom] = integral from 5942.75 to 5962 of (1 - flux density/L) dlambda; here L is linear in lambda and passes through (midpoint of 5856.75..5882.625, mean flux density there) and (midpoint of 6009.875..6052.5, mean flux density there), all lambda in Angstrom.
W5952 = 0.48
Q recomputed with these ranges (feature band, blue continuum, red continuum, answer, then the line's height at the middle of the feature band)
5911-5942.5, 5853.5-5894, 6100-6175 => -1.3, 10.3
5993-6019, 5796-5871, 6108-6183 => 0.1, 10.4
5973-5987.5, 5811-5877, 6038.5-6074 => 0.3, 10.7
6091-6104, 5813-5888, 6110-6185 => -0.2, 10.2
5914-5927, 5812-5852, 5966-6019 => 0.1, 10.7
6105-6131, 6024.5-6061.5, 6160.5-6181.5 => -0.3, 10.2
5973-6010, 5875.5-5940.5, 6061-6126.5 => -0.2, 10.3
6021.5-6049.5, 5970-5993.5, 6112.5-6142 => -0.5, 10.4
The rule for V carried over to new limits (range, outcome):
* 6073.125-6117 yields 10.3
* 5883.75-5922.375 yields 10.1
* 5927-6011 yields 10.5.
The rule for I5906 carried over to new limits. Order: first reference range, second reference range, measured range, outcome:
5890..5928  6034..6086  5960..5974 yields -0.049 mag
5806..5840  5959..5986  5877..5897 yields 0.114 mag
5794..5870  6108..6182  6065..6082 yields -0.040 mag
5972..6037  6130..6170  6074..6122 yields -0.028 mag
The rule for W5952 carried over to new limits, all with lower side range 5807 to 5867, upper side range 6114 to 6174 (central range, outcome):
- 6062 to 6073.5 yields -0.7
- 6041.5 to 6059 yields -0.6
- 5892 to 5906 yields 1.0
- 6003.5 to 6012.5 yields 0.3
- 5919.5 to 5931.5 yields 0.0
